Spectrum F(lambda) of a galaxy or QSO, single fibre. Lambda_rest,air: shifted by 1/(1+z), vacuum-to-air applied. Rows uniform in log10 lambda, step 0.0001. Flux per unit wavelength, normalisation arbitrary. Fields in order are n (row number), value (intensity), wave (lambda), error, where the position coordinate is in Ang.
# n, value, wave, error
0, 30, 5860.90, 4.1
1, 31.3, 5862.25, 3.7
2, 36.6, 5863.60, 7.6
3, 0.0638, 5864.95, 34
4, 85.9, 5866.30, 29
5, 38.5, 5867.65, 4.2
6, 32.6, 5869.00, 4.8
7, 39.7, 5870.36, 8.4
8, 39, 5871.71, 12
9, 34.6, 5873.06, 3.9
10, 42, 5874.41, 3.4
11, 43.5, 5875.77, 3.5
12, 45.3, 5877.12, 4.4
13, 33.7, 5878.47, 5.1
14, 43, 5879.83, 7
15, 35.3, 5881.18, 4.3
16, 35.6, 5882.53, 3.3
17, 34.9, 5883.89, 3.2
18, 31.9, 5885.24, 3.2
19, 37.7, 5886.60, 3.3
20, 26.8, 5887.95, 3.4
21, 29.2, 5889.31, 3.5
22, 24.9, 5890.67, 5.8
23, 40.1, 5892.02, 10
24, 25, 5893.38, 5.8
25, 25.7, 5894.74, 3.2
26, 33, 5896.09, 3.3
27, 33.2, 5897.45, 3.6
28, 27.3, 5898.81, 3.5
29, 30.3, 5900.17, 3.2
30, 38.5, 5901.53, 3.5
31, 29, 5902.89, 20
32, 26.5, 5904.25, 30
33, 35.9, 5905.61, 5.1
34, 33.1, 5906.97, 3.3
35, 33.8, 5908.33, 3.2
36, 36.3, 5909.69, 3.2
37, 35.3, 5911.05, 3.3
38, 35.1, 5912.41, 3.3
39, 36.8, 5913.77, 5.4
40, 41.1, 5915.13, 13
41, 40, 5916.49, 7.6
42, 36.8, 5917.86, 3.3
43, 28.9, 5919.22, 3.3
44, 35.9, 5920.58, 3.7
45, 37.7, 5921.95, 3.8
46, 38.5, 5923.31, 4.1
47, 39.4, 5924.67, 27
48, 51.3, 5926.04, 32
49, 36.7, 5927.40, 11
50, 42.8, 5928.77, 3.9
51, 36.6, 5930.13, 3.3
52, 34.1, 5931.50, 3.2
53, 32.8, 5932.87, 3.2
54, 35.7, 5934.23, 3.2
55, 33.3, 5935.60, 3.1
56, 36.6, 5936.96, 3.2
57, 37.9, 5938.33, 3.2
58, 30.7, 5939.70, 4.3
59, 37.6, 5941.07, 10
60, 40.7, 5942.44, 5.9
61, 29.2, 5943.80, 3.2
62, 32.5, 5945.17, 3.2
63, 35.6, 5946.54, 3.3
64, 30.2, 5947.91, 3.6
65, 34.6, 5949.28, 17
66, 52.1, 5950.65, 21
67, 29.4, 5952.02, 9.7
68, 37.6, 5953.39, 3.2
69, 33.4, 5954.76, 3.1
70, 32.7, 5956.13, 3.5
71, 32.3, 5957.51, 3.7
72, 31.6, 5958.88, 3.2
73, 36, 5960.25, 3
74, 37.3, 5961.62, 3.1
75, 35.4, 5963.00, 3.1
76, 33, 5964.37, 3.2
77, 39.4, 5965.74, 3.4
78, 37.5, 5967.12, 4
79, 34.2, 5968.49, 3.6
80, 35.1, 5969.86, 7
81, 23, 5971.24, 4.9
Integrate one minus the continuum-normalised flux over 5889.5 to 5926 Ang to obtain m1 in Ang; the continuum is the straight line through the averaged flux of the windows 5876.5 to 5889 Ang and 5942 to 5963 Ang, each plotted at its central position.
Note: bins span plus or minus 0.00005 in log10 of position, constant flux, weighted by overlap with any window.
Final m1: 1.5 Ang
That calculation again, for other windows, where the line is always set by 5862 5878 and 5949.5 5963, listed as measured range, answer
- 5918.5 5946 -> 0.2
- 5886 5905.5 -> 3.9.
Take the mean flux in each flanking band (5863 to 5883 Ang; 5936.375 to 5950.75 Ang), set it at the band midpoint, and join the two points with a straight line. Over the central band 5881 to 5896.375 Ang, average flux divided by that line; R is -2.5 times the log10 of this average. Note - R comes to 0.211 mag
